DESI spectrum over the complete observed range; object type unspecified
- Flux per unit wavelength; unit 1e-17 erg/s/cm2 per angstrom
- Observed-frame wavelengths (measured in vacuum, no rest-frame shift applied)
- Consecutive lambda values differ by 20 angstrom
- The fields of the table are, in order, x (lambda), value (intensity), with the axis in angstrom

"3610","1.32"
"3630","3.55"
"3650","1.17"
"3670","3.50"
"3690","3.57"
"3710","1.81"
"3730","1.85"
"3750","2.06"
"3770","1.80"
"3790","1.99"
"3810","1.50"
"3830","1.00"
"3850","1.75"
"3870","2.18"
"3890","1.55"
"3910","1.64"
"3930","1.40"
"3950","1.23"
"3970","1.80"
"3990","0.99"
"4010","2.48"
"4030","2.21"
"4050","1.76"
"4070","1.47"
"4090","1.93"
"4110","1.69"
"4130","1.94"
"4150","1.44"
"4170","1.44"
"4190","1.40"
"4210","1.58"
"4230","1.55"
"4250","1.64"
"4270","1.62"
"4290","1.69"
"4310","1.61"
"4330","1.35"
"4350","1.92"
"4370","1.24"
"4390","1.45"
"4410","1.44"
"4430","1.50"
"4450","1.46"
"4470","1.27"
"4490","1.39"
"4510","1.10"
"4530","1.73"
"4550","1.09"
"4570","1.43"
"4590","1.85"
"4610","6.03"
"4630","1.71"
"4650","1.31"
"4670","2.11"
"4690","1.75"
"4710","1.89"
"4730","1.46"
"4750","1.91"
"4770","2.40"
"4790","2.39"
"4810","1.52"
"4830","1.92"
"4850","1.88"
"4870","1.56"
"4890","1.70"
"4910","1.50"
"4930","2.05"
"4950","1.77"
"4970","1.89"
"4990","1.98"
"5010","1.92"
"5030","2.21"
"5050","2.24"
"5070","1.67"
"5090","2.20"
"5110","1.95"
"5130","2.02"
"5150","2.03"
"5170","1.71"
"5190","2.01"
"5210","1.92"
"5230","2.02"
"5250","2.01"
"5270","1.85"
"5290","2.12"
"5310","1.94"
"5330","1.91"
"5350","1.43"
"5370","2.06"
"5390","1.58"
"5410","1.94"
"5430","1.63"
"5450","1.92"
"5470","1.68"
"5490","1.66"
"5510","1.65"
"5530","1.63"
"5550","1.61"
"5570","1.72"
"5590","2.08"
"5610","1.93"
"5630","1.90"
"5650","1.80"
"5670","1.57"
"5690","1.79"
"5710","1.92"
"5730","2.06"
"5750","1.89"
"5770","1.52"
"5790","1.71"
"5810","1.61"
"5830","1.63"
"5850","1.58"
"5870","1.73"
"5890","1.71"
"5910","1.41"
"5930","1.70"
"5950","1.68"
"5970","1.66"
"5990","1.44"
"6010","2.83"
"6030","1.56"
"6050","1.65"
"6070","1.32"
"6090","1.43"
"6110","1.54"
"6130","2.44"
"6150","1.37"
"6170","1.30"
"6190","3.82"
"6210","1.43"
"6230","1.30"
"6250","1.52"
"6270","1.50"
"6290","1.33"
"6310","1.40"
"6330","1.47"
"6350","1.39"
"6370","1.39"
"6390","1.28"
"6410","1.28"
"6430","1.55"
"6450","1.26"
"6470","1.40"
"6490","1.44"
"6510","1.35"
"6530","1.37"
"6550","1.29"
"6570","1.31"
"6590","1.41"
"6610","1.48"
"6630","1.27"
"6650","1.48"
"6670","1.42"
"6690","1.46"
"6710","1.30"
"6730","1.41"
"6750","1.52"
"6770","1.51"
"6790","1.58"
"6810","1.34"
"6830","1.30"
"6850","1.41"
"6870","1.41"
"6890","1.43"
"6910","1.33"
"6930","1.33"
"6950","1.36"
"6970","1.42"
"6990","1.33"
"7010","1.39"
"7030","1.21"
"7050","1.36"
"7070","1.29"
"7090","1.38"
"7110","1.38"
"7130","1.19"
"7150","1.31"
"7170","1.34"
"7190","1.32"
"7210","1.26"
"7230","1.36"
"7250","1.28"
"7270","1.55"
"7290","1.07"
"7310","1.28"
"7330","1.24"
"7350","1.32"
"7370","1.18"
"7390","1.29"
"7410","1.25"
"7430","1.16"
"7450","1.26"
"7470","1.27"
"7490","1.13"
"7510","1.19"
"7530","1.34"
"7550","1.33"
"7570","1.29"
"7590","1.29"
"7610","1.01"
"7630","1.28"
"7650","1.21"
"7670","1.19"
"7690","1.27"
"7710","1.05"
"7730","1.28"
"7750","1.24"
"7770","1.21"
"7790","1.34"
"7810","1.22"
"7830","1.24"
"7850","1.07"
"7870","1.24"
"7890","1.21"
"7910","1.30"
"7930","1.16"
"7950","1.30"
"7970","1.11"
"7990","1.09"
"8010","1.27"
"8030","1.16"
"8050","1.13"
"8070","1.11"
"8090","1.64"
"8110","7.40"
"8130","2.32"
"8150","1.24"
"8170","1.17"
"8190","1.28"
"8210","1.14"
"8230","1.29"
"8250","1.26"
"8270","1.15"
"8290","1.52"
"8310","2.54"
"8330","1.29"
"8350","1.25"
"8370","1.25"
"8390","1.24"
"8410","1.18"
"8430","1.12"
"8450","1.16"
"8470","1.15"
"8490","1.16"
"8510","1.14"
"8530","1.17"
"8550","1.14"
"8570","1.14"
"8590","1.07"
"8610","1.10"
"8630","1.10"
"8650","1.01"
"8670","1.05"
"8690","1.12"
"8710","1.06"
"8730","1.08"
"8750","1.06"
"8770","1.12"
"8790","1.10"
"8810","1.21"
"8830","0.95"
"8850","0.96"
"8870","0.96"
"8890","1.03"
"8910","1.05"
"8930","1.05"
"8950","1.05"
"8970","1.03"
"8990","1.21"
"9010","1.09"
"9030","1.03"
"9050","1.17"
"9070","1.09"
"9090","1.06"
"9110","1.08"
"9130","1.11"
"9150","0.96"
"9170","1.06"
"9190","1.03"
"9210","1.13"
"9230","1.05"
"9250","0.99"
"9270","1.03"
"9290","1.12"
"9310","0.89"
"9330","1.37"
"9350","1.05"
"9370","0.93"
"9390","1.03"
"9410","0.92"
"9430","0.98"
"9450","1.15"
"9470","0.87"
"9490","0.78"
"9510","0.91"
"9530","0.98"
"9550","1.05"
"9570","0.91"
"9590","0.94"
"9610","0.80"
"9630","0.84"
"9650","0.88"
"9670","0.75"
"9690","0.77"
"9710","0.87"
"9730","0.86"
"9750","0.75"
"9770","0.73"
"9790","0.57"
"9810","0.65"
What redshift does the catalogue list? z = 0.24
